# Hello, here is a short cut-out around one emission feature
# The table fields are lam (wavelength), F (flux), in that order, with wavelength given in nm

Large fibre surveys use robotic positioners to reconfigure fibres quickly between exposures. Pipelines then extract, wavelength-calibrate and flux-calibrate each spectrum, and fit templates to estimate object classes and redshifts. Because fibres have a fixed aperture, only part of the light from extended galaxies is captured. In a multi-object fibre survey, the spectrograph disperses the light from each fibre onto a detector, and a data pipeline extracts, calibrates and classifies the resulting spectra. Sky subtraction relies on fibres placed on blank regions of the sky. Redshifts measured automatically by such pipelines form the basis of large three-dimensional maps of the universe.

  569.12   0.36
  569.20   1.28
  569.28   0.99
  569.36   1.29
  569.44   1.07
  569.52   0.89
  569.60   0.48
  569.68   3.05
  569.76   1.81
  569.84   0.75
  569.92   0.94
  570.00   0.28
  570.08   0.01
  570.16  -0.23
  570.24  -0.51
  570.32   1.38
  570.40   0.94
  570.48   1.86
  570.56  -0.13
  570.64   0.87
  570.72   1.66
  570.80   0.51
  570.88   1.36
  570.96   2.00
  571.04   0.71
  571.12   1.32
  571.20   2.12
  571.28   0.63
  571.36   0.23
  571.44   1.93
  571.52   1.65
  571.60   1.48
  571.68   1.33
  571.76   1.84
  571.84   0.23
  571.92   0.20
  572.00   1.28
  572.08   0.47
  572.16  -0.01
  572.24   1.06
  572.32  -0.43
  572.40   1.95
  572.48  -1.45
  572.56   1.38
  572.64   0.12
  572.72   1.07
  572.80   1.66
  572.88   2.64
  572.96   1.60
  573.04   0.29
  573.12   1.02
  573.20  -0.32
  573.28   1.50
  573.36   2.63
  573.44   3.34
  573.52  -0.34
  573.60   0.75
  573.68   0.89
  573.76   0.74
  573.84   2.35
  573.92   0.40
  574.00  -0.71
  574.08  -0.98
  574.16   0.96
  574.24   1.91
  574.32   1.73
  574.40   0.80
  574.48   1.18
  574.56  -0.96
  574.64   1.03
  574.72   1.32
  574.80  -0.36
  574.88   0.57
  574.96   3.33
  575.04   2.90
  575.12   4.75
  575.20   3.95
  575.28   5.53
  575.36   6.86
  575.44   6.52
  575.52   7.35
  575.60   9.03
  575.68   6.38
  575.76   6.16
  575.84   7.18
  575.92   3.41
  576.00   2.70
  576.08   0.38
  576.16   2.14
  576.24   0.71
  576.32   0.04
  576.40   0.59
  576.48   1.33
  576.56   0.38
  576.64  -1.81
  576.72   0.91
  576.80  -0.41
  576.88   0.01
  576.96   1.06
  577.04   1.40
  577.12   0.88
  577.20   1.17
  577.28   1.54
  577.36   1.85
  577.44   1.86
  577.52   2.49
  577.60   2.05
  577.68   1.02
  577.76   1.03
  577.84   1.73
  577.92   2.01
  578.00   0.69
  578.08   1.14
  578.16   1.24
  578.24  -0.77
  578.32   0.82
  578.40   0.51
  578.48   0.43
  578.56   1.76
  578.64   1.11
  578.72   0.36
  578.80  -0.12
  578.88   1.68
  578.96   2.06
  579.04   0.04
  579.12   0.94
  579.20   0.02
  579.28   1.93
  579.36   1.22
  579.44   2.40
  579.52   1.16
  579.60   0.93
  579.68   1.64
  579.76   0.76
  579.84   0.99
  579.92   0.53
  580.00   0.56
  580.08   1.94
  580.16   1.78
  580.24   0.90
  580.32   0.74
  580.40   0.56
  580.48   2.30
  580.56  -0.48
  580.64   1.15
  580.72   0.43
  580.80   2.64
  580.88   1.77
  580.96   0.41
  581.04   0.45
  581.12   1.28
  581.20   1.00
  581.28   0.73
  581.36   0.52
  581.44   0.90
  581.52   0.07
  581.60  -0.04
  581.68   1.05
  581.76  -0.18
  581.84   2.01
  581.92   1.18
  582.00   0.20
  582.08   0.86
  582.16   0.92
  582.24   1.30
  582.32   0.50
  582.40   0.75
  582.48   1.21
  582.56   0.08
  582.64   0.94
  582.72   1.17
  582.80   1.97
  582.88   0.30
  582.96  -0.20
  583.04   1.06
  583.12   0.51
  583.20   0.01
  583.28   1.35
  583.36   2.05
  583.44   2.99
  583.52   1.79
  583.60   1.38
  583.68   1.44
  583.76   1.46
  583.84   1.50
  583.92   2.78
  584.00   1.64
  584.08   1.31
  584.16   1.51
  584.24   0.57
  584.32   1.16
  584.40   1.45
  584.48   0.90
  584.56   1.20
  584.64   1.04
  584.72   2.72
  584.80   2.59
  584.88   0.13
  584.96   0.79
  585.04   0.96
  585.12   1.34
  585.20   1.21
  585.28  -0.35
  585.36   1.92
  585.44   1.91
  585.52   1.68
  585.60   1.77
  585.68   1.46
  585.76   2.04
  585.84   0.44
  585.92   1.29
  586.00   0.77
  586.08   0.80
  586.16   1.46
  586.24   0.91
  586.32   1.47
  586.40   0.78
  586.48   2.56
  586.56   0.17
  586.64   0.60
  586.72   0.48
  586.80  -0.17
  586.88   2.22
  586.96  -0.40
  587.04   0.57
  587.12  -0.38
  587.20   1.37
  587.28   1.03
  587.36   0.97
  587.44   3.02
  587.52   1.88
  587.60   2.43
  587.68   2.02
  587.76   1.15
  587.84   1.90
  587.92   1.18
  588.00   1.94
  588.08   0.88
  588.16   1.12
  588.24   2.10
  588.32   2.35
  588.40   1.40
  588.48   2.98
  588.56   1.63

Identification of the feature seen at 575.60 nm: [O II]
